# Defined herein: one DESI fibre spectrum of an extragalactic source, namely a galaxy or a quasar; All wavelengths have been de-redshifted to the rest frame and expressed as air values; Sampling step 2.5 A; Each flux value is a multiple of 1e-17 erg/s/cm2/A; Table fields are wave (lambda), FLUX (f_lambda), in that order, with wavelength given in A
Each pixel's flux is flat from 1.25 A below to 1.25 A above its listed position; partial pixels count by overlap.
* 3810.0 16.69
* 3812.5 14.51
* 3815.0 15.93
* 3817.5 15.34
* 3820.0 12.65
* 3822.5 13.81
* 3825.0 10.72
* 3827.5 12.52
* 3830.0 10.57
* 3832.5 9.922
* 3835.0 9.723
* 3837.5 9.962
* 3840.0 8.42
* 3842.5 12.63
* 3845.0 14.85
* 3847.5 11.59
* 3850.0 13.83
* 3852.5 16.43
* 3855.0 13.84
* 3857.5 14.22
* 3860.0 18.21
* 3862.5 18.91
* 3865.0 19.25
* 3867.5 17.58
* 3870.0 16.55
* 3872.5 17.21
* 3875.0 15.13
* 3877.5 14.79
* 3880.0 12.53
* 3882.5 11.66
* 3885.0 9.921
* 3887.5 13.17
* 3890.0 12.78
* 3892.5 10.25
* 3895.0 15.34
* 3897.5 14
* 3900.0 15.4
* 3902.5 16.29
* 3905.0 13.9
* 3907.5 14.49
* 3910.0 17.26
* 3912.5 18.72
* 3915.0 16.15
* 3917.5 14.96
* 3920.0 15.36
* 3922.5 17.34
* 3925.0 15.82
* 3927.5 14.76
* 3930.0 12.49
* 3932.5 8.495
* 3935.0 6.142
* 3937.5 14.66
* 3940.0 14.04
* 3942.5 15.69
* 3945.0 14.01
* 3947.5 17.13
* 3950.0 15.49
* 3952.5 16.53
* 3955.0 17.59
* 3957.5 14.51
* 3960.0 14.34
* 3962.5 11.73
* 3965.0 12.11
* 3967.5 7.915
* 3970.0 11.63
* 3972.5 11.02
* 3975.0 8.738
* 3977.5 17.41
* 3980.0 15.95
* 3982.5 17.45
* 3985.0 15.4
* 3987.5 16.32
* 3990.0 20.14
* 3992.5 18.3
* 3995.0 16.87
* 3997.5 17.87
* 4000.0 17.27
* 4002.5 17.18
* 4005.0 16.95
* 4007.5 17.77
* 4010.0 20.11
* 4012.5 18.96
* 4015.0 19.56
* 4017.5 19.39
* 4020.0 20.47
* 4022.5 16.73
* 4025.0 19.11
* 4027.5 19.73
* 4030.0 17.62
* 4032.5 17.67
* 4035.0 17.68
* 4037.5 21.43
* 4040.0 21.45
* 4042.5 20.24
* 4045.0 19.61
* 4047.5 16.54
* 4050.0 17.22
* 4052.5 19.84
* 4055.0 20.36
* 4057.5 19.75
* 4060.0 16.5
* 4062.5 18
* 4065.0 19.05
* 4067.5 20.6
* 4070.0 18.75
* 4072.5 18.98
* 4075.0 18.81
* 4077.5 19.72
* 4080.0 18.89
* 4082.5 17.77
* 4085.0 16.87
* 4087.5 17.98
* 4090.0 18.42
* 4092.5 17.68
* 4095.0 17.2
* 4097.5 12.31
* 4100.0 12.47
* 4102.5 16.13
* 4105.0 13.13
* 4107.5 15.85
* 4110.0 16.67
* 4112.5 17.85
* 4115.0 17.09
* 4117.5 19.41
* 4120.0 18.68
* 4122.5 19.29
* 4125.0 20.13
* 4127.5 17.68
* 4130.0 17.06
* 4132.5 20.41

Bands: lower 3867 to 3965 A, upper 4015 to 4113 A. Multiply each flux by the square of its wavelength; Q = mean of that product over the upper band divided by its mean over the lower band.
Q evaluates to 1.35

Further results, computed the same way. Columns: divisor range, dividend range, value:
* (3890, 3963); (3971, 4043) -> 1.27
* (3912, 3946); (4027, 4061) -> 1.43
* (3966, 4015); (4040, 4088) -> 1.21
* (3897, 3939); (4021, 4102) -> 1.35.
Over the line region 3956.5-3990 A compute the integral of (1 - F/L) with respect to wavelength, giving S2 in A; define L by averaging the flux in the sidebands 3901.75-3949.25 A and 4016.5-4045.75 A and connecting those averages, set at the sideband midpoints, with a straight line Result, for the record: 6.17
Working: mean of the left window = 14.6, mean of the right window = 19.3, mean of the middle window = 13.7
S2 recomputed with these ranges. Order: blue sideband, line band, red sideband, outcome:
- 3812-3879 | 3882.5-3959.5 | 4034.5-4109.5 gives 4.9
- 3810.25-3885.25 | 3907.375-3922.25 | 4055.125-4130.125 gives -1.5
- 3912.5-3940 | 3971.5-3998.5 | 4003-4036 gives 1.4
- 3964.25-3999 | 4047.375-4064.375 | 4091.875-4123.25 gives -2.9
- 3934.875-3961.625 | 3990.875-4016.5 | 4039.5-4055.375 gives -1.3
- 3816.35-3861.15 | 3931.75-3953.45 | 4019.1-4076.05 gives 3.0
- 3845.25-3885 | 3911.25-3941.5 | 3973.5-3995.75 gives 3.2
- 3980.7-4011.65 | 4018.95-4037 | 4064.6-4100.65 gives -0.9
